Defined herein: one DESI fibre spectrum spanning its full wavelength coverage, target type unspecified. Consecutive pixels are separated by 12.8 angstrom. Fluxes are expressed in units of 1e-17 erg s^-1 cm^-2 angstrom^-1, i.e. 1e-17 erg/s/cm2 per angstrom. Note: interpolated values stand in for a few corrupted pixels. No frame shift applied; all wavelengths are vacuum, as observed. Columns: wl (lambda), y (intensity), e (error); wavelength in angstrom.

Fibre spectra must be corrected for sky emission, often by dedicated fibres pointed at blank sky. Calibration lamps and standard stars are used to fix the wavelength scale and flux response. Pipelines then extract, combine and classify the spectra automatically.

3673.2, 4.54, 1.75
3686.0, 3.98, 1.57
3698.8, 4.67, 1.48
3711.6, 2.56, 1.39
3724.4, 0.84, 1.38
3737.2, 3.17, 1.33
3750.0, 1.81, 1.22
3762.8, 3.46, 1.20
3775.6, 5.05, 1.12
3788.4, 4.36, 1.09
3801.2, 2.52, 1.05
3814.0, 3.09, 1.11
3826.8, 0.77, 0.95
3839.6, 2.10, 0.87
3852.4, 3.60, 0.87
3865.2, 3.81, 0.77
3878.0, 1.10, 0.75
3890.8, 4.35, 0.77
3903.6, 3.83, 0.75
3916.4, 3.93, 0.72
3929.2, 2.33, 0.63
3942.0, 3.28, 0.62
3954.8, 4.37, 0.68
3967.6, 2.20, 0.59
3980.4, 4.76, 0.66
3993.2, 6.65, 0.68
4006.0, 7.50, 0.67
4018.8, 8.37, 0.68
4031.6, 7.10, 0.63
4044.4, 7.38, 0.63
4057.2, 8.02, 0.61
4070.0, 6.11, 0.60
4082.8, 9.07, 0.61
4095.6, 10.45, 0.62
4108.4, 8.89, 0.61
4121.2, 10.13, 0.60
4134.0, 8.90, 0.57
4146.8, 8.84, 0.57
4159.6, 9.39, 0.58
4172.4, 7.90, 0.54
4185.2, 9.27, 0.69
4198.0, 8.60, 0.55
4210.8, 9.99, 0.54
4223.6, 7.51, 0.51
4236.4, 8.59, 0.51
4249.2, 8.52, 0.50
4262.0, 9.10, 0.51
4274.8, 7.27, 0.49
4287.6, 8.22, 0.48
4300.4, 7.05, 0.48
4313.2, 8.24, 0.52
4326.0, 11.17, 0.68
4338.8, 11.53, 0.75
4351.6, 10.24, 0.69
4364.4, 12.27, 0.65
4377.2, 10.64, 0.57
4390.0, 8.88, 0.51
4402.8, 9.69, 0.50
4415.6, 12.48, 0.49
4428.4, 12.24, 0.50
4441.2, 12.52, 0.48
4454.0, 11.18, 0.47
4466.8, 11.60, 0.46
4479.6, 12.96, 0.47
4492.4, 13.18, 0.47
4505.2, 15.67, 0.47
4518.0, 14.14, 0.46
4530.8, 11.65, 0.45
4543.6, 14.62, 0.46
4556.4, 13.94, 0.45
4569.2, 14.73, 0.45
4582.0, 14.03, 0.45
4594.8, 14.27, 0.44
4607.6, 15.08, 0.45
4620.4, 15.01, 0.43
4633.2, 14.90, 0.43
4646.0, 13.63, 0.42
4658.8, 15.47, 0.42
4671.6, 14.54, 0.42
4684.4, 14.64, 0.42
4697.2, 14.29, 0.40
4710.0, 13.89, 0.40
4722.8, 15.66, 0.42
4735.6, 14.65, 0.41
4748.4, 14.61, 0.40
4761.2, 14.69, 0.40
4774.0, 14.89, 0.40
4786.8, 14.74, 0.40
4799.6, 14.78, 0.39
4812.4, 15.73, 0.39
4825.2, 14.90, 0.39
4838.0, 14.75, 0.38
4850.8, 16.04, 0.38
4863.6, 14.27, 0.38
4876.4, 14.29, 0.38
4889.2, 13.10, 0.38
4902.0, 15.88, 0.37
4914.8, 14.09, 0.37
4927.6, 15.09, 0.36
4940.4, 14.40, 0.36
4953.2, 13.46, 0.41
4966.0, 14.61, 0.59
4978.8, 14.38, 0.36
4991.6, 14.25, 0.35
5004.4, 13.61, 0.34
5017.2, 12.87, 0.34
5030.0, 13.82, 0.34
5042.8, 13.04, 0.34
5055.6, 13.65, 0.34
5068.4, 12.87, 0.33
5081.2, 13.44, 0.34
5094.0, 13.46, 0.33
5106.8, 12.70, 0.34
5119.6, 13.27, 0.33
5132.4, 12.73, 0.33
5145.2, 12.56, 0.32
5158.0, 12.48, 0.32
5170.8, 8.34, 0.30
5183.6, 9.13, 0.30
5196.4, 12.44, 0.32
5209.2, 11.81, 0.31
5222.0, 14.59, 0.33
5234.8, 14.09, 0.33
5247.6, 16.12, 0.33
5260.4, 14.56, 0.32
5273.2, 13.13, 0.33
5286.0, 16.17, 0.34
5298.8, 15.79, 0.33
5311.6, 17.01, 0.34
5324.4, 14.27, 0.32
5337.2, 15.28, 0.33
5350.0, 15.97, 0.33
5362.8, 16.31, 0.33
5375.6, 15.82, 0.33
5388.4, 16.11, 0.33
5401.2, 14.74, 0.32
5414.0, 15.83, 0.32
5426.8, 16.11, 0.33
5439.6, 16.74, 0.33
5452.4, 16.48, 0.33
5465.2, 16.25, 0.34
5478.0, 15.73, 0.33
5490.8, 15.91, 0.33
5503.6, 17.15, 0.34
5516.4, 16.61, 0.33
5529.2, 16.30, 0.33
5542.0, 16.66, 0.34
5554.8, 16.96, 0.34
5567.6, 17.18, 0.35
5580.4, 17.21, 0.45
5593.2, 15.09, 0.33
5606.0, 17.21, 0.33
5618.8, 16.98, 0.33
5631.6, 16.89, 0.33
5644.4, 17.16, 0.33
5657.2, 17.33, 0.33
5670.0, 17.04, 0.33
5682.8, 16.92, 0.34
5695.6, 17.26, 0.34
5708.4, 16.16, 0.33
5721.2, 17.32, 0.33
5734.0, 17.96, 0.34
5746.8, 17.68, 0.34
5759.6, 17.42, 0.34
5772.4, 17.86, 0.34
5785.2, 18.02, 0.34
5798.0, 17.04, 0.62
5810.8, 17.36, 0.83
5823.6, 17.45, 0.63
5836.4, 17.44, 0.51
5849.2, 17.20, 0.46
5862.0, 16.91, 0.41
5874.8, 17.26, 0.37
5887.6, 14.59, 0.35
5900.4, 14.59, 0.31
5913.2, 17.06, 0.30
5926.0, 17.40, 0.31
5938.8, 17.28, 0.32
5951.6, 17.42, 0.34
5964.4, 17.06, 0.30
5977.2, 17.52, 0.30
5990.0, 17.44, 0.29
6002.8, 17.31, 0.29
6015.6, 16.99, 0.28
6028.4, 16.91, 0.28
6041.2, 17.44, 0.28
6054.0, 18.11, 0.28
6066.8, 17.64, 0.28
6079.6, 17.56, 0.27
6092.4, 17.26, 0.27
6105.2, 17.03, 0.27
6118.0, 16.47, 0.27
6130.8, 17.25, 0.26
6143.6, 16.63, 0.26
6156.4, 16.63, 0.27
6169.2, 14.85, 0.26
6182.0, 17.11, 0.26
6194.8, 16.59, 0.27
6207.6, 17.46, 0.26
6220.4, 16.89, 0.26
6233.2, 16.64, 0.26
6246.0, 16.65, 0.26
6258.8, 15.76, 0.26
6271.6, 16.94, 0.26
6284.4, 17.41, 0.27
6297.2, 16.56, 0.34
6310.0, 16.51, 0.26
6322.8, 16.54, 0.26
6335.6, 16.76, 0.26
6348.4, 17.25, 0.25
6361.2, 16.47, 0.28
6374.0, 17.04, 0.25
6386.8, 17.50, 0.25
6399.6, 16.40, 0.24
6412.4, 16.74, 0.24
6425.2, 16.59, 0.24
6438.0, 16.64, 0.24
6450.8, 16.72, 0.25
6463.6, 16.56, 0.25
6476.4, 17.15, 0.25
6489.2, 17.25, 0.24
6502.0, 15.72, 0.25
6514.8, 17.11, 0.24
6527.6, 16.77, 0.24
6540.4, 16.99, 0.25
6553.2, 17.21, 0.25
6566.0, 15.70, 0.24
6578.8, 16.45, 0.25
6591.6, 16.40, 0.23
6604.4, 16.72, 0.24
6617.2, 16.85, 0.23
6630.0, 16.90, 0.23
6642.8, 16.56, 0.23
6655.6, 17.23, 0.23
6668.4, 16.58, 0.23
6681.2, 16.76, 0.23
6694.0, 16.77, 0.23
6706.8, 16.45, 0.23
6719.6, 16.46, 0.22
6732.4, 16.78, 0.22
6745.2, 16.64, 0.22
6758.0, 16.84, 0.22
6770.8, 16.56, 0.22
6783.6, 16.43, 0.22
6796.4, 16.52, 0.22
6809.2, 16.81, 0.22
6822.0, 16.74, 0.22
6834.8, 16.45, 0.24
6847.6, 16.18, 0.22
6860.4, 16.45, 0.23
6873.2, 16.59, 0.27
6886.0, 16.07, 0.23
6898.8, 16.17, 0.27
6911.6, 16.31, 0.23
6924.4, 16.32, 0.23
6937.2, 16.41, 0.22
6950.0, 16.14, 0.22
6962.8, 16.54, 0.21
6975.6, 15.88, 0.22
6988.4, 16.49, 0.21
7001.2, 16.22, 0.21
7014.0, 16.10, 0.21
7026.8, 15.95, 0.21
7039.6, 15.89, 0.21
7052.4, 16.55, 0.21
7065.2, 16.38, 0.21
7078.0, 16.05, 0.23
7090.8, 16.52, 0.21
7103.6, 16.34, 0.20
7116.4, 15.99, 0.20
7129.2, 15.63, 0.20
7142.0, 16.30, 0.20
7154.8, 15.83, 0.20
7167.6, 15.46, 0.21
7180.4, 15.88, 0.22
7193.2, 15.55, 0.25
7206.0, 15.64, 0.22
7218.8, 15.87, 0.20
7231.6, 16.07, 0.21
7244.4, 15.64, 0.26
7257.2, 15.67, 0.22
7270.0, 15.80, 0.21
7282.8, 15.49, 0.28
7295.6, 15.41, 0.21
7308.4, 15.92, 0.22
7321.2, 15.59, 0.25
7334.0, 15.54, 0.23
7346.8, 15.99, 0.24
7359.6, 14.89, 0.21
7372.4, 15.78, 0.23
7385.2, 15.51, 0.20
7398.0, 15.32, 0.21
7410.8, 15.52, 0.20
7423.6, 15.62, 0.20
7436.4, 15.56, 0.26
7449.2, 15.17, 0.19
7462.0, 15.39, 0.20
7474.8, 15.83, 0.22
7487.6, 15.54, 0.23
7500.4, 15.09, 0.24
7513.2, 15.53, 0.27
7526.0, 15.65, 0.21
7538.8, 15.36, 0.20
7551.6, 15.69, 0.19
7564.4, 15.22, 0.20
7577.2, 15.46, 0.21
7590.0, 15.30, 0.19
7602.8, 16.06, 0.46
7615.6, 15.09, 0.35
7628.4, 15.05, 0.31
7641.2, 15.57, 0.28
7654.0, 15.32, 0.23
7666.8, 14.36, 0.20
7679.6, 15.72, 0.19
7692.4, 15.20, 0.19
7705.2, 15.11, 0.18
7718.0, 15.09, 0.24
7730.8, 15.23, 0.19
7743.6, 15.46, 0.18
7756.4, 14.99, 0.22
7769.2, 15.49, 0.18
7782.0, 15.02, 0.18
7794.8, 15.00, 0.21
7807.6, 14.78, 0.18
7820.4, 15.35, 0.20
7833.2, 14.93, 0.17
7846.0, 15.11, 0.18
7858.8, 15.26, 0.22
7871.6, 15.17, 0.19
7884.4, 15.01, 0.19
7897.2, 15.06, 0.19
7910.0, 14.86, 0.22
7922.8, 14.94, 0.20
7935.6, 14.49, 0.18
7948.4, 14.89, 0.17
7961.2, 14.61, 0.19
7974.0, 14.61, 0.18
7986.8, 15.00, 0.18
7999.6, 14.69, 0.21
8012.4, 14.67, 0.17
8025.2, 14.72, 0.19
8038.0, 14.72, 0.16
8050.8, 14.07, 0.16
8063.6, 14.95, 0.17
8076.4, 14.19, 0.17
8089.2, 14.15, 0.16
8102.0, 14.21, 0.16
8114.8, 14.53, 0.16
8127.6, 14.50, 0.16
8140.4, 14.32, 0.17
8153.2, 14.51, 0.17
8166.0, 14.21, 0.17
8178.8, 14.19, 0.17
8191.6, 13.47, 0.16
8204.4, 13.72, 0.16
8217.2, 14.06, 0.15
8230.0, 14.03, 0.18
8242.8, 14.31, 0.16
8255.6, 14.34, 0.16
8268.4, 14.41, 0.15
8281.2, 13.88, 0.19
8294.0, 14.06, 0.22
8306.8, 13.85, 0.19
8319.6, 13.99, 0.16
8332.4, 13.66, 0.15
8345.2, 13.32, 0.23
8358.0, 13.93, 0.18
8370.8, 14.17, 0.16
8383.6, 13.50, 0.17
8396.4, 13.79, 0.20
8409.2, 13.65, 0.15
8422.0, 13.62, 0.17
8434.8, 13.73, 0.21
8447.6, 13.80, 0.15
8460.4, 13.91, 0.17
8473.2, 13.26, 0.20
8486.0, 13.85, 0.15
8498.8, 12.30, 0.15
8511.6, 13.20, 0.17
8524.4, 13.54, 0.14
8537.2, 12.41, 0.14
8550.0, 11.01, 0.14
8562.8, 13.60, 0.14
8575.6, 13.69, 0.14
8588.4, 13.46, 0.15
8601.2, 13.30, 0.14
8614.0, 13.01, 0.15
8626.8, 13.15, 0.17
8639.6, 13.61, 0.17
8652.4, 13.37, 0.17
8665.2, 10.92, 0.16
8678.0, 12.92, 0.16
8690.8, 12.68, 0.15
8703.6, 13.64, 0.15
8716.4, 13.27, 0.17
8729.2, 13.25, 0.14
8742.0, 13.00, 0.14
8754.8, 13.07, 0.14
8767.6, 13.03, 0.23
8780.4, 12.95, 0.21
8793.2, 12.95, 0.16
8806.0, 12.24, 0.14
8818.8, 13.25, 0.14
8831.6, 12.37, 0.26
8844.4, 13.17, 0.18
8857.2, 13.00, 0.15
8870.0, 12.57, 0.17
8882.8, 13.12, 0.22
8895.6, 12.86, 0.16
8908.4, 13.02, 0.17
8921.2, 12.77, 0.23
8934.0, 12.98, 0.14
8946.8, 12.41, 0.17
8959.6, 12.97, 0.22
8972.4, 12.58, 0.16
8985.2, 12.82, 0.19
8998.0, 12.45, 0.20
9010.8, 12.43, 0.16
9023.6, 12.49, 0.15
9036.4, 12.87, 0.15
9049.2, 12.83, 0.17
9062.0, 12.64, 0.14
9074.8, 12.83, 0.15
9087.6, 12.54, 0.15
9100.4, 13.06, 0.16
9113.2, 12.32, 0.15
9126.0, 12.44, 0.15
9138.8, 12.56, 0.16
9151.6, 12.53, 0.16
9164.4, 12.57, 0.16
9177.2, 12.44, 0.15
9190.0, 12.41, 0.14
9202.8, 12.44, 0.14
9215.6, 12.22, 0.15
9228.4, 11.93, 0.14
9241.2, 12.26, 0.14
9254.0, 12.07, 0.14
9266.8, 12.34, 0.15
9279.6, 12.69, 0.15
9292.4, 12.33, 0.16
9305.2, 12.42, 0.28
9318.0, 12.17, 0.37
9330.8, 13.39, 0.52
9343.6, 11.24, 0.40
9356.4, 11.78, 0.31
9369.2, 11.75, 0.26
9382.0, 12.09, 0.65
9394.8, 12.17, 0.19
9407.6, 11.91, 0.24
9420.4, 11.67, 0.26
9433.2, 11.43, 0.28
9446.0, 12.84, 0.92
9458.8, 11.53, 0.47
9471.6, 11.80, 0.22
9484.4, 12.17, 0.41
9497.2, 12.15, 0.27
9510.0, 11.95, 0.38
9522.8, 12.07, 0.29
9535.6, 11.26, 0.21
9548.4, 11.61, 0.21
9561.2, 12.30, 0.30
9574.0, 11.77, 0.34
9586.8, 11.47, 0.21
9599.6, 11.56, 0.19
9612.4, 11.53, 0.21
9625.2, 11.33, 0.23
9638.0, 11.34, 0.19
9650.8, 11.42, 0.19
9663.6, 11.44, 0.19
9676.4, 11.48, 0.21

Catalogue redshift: 0.00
